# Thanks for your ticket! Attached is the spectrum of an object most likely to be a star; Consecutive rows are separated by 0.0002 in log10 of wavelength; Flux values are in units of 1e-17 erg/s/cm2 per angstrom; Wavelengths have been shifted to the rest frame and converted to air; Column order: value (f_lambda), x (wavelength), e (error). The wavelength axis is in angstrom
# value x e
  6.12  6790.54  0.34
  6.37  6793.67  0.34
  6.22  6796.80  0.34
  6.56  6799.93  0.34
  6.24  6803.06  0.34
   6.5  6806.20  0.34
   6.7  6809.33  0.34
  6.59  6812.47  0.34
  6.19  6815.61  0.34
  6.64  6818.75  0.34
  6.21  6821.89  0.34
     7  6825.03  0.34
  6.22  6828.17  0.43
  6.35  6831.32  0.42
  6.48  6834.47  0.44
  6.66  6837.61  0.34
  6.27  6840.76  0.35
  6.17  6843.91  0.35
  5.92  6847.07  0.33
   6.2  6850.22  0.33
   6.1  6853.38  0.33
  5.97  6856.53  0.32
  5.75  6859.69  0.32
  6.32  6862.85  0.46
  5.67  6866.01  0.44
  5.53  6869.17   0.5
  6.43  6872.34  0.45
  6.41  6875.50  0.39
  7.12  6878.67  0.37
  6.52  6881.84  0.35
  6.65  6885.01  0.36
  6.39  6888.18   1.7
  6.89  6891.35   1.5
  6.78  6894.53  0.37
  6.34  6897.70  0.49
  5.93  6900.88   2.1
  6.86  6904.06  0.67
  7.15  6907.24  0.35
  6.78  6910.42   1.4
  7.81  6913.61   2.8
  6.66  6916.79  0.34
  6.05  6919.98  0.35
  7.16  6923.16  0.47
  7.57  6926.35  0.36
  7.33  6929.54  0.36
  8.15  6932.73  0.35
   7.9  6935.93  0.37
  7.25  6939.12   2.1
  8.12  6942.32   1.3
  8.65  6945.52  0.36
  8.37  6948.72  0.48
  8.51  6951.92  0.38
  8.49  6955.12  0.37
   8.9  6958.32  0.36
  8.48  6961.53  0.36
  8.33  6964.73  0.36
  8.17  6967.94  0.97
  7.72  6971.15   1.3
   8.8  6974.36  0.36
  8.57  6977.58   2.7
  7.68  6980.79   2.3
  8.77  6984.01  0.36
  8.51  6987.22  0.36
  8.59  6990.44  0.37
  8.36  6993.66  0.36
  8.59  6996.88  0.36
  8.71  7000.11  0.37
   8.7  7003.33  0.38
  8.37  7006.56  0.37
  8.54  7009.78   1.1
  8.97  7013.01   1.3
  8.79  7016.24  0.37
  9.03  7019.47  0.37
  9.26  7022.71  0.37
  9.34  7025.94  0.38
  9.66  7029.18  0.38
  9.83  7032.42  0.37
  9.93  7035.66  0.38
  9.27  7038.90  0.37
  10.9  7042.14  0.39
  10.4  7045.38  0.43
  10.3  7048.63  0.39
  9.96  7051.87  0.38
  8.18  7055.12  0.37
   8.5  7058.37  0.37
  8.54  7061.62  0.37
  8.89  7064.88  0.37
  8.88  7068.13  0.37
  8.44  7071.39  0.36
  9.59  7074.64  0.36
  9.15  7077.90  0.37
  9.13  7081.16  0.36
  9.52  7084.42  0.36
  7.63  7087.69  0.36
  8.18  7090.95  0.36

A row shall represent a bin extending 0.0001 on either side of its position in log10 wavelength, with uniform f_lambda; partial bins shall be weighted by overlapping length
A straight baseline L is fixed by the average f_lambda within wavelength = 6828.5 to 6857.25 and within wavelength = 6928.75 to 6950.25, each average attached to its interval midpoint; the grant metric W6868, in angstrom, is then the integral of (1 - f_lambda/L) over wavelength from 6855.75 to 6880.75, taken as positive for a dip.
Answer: 2.0 angstrom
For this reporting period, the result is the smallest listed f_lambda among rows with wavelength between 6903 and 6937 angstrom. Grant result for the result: 6.05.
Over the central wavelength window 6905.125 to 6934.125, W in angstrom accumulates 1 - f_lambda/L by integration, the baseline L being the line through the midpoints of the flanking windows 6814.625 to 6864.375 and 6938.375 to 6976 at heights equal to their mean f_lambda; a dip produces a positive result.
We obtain 1.9 angstrom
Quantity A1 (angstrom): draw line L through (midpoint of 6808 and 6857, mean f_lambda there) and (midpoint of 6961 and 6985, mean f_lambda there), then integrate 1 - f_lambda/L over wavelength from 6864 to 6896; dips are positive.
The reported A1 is 2.7 angstrom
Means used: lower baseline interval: 6.36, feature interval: 6.44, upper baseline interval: 8.3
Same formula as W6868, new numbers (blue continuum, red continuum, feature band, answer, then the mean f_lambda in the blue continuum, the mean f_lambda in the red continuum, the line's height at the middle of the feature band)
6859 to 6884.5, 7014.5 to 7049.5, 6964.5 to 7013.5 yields 1.71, 6.25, 9.69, 8.76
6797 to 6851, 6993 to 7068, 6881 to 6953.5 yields 4.28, 6.4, 9.18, 7.66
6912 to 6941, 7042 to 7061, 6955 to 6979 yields -1.14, 7.33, 9.55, 8.05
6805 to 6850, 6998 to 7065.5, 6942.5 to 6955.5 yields -0.59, 6.41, 9.24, 8.1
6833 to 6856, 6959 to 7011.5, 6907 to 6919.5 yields 0.54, 6.24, 8.44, 7.32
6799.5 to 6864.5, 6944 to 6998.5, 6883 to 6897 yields 1.08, 6.33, 8.44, 7.21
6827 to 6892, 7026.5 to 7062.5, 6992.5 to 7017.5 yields 0.73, 6.28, 9.6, 8.89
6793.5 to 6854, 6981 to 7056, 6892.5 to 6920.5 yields 3.06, 6.38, 9.16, 7.56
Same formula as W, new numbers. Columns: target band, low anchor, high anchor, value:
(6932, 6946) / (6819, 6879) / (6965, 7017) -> -0.5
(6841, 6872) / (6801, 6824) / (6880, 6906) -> 2.5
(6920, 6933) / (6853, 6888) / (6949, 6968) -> 0.6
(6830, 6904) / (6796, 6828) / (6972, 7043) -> 8.8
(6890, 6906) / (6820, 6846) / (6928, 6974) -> 1.8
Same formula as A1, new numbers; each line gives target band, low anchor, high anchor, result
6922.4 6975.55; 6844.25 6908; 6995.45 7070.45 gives -3.2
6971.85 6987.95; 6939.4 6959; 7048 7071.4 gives 0.2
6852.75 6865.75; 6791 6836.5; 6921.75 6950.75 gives 1.8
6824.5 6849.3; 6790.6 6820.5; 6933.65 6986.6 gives 1.6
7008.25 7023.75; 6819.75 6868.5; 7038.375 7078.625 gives -0.4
